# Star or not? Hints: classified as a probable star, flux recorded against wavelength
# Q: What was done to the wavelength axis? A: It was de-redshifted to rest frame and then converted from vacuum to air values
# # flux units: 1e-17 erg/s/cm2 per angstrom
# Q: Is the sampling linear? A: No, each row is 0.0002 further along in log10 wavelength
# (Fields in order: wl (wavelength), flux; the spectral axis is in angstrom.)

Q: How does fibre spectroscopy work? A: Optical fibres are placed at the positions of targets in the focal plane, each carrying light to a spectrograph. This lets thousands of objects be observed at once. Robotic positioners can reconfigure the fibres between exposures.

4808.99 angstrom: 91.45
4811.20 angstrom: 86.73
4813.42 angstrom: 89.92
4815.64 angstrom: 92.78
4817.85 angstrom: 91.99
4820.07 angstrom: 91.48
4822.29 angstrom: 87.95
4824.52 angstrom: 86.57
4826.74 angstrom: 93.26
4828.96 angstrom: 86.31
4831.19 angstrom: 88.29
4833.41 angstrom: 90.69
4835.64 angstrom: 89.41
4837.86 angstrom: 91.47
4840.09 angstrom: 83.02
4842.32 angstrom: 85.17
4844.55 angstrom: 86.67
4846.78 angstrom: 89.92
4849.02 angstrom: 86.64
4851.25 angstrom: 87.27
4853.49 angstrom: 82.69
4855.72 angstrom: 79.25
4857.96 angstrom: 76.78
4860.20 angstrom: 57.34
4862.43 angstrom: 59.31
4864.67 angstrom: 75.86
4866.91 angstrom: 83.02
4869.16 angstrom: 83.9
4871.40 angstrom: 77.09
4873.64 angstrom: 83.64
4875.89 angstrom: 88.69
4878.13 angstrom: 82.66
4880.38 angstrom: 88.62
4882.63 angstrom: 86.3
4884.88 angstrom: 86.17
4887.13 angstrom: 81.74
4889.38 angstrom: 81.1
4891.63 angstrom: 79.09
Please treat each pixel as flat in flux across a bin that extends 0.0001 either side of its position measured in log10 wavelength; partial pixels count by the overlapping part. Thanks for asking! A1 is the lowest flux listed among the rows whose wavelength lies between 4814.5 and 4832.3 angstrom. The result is 86.31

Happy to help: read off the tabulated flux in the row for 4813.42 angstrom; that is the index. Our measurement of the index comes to 89.92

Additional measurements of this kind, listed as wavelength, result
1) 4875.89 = 88.69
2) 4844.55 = 86.67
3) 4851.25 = 87.27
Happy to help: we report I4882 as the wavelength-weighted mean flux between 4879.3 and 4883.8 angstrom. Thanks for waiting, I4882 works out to 87.4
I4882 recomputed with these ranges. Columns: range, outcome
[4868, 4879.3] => 83.2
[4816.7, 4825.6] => 89.5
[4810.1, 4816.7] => 89.7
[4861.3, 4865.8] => 67.7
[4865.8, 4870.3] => 83.3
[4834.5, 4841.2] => 88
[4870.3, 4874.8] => 80.4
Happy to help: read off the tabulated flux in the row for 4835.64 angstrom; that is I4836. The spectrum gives 89.41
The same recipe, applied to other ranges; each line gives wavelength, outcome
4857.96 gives 76.78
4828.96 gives 86.31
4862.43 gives 59.31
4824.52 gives 86.57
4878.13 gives 82.66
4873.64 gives 83.64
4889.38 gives 81.1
